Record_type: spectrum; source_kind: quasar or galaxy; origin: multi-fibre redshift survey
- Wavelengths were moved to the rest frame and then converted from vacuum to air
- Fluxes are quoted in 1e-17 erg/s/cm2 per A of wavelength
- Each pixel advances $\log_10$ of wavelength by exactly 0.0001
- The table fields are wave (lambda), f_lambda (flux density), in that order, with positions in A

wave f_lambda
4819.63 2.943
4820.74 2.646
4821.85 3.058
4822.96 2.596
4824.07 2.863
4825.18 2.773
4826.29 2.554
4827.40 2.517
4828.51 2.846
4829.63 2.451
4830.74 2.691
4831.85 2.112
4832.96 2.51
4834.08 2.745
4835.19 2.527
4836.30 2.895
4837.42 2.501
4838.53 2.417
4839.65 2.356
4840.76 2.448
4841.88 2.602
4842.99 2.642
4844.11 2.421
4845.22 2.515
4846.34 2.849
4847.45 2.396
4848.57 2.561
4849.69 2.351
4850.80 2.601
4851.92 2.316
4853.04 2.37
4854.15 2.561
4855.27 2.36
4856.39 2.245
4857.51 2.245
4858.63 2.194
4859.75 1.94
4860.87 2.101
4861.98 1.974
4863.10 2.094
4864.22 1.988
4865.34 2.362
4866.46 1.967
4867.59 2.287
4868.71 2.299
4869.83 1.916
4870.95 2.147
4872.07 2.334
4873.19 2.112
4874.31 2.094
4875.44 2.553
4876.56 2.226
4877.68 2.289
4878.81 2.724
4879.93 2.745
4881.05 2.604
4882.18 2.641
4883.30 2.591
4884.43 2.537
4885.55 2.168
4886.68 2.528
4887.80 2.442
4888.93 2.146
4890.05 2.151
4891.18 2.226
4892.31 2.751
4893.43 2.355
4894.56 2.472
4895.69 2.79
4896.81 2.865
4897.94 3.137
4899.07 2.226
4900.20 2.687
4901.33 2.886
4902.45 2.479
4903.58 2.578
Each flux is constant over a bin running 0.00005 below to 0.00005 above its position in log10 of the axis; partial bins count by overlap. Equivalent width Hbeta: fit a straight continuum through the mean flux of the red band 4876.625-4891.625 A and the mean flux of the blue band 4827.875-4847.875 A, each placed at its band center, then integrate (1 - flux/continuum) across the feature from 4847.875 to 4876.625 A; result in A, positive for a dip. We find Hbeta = 2.9 A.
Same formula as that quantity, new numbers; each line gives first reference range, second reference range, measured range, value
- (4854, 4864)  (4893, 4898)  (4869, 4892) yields 1.0 A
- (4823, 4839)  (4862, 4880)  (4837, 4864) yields 0.6 A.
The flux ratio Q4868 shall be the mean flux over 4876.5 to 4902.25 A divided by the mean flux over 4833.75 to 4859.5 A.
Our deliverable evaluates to 1.02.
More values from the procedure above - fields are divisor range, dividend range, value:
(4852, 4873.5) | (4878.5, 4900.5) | 1.16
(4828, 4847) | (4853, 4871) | 0.85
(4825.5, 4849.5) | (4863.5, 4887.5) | 0.92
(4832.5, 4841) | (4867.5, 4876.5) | 0.87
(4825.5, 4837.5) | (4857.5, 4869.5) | 0.82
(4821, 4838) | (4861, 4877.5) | 0.82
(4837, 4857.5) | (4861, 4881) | 0.91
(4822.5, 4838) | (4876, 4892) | 0.93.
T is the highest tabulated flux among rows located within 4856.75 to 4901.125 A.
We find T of 3.137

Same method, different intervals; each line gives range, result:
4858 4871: 2.362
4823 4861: 2.895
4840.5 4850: 2.849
